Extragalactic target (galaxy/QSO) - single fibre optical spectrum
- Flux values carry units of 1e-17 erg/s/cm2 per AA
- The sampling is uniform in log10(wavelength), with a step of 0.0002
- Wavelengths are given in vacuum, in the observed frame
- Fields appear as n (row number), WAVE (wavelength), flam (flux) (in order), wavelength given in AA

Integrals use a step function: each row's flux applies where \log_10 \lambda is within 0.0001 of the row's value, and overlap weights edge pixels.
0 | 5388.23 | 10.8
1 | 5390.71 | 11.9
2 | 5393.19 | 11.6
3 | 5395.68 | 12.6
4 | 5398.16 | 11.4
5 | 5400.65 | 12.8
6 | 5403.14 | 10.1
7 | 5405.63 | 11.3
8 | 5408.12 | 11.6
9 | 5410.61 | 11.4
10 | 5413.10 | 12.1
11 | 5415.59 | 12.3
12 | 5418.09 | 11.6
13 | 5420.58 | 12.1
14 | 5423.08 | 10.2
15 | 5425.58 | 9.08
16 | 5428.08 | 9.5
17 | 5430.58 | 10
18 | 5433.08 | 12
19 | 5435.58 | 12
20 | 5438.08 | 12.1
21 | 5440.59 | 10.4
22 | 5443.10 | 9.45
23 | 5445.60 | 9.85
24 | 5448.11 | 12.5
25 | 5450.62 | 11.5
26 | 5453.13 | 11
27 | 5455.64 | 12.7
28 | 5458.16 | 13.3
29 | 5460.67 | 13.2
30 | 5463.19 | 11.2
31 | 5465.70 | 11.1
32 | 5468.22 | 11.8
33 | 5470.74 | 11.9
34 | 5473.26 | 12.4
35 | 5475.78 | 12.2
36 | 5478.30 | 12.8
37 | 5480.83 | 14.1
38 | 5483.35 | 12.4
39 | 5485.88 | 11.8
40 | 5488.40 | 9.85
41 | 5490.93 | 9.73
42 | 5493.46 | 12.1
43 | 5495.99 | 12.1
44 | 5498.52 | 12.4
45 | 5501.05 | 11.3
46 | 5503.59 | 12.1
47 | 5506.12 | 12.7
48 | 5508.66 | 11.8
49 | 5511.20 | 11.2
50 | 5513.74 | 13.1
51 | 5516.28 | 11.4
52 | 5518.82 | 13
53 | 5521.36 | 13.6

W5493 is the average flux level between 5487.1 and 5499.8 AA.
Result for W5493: 11.2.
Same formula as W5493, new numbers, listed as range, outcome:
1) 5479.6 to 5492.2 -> 11.6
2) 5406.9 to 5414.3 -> 11.7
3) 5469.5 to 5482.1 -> 12.7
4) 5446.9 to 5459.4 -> 12.2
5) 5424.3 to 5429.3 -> 9.29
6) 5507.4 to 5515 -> 12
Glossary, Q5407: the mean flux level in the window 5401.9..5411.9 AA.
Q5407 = 11.1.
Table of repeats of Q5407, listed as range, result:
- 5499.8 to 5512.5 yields 11.8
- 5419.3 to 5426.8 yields 10.5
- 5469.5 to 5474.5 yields 12.1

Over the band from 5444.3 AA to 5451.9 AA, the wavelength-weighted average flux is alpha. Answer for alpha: 11.3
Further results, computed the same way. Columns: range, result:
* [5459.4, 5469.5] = 11.8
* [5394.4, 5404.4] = 11.7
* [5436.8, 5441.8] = 11.3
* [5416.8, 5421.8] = 11.9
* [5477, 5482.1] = 13.4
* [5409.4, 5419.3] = 11.9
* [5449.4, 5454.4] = 11.3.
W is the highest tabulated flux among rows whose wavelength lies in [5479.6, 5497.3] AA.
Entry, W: 14.1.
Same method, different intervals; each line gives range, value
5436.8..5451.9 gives 12.5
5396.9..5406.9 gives 12.8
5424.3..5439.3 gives 12.1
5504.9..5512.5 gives 12.7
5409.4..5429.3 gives 12.3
